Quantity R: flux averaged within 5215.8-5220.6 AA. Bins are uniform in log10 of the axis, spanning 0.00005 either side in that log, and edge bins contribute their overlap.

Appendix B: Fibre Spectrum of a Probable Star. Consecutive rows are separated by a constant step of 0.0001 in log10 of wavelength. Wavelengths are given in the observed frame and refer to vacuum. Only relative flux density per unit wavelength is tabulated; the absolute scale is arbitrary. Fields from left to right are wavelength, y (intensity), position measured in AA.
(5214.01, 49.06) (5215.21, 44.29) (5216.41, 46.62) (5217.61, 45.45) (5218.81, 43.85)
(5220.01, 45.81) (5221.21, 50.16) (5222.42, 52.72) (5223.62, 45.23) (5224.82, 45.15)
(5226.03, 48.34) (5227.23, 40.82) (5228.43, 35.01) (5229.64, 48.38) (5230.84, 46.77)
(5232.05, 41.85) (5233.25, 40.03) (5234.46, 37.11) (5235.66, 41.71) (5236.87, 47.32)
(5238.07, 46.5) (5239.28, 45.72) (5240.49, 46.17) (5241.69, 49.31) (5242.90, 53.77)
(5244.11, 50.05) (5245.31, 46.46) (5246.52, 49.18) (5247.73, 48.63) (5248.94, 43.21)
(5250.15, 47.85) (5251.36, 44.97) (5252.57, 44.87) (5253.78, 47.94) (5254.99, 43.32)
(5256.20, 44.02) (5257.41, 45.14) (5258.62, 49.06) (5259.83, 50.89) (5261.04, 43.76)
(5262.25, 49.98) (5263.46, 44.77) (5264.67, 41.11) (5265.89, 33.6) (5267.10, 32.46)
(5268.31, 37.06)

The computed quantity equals 45.5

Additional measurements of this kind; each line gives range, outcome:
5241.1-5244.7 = 51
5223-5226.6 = 46.2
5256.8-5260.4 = 48.4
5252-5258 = 45.1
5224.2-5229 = 42.4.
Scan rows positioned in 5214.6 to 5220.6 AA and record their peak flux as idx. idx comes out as 46.62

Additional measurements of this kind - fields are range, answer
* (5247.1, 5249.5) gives 48.63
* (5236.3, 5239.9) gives 47.32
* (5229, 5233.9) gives 48.38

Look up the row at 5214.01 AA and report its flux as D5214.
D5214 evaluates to 49.06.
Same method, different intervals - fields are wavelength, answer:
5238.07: 46.5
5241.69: 49.31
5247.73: 48.63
